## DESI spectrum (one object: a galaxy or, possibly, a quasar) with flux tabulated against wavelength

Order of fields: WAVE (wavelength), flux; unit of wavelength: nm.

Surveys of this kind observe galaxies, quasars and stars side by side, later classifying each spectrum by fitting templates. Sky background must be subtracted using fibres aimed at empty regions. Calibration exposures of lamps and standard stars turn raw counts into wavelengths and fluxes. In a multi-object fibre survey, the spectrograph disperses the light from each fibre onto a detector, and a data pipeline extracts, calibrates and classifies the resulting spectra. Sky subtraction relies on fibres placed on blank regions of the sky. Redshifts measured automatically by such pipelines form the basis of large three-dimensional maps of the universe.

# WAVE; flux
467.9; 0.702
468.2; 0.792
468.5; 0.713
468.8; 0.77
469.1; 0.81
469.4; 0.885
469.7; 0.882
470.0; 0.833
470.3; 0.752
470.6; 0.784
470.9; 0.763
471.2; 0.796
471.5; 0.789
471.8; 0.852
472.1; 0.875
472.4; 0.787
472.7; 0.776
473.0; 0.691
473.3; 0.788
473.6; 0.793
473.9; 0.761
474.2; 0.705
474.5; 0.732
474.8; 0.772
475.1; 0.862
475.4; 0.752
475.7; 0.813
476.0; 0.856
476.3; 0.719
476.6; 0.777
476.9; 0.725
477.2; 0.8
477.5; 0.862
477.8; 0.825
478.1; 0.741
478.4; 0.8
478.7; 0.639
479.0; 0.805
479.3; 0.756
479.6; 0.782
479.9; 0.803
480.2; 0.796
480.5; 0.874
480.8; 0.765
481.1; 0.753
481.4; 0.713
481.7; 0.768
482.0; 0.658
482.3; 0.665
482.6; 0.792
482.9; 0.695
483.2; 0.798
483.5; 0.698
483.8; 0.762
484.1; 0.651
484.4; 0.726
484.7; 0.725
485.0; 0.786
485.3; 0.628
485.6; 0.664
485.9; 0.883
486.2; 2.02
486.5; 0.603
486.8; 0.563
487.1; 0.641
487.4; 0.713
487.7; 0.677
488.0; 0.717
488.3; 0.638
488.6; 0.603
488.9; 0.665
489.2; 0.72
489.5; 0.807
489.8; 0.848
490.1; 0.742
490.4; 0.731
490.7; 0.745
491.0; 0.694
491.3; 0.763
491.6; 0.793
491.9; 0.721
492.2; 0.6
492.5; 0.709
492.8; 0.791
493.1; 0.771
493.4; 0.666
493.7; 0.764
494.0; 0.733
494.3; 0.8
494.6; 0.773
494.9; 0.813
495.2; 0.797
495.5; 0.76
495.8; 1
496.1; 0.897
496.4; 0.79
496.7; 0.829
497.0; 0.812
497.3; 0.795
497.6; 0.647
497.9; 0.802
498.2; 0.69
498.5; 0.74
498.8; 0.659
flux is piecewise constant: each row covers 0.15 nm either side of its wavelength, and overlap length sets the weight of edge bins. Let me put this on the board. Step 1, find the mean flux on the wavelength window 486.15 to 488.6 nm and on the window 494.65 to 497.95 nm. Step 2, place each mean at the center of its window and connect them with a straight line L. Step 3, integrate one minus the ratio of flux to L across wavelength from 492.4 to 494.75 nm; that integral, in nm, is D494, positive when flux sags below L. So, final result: 0.13 nm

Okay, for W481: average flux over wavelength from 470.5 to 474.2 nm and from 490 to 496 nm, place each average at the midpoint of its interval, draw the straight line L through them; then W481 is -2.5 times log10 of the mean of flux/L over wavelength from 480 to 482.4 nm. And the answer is 0.03 mag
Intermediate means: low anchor 0.785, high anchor 0.76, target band 0.752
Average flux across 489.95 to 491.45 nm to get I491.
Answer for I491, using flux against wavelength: 0.735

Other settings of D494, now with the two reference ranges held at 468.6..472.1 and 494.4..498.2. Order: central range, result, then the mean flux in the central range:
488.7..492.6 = 0.36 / 0.732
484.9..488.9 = 0.16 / 0.775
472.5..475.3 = 0.16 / 0.765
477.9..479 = 0.09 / 0.742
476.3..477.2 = 0.06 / 0.754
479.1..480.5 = 0.03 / 0.795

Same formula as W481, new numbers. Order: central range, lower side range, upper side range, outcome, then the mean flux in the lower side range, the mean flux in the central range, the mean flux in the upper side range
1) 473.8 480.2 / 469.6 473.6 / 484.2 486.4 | 0.085 mag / 0.796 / 0.776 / 0.906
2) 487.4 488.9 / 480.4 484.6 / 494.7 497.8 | 0.155 mag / 0.735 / 0.665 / 0.813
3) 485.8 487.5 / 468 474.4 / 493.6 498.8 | -0.156 mag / 0.789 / 0.91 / 0.787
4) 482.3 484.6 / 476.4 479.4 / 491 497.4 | 0.068 mag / 0.772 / 0.727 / 0.778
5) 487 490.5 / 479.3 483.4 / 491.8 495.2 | 0.059 mag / 0.758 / 0.709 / 0.743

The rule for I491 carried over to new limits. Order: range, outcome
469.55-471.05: 0.803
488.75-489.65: 0.731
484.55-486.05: 0.737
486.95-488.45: 0.677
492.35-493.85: 0.74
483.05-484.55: 0.727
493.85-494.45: 0.767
